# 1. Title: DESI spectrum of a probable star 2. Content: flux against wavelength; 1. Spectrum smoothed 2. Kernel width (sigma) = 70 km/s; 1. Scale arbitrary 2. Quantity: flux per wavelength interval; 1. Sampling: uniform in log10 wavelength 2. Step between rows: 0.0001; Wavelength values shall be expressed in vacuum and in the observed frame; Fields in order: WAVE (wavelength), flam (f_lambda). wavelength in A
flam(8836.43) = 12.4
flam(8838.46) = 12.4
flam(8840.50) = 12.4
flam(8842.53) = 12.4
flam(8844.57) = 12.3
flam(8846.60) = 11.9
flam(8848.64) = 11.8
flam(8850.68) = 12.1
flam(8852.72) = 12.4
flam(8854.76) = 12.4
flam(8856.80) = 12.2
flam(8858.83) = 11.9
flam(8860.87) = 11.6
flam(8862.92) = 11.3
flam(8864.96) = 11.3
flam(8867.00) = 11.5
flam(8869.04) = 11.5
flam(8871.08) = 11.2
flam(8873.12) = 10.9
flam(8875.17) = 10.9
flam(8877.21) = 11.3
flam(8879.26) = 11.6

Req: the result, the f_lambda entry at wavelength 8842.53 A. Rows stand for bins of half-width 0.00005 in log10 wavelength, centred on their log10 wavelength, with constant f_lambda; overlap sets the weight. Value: 12.4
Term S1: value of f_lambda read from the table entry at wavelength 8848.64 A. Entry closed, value 11.8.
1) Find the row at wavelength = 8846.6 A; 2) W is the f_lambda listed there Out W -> 11.9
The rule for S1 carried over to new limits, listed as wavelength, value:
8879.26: 11.6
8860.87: 11.6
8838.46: 12.4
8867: 11.5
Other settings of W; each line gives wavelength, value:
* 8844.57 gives 12.3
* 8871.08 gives 11.2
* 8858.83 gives 11.9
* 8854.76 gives 12.4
